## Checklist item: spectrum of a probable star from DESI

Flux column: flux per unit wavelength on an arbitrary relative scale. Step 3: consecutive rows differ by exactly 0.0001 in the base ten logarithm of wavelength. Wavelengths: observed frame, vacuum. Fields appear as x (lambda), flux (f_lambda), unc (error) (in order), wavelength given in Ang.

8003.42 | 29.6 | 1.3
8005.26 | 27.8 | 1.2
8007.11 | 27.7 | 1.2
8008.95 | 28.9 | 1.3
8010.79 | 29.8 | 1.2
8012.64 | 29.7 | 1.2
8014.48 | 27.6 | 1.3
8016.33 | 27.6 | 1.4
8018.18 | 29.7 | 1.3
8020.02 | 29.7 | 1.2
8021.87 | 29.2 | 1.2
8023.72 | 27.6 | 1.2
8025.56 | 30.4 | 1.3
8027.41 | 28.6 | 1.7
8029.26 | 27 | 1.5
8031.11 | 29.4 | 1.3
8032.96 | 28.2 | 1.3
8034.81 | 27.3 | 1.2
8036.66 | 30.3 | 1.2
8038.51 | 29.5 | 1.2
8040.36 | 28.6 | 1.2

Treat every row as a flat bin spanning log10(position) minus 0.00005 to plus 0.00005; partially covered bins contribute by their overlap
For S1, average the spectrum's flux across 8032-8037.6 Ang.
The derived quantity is 28.6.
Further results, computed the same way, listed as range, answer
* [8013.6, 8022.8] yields 28.7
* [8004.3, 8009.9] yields 28.2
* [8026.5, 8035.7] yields 28.1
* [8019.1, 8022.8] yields 29.4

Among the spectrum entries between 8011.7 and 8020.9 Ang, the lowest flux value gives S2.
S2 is 27.6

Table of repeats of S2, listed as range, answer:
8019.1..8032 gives 27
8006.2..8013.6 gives 27.7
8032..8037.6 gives 27.3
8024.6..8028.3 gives 28.6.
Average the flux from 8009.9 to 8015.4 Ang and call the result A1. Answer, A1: 29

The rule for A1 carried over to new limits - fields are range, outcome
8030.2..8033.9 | 28.8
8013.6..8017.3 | 27.6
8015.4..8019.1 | 28.6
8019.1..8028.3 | 29.1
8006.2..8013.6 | 29.1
